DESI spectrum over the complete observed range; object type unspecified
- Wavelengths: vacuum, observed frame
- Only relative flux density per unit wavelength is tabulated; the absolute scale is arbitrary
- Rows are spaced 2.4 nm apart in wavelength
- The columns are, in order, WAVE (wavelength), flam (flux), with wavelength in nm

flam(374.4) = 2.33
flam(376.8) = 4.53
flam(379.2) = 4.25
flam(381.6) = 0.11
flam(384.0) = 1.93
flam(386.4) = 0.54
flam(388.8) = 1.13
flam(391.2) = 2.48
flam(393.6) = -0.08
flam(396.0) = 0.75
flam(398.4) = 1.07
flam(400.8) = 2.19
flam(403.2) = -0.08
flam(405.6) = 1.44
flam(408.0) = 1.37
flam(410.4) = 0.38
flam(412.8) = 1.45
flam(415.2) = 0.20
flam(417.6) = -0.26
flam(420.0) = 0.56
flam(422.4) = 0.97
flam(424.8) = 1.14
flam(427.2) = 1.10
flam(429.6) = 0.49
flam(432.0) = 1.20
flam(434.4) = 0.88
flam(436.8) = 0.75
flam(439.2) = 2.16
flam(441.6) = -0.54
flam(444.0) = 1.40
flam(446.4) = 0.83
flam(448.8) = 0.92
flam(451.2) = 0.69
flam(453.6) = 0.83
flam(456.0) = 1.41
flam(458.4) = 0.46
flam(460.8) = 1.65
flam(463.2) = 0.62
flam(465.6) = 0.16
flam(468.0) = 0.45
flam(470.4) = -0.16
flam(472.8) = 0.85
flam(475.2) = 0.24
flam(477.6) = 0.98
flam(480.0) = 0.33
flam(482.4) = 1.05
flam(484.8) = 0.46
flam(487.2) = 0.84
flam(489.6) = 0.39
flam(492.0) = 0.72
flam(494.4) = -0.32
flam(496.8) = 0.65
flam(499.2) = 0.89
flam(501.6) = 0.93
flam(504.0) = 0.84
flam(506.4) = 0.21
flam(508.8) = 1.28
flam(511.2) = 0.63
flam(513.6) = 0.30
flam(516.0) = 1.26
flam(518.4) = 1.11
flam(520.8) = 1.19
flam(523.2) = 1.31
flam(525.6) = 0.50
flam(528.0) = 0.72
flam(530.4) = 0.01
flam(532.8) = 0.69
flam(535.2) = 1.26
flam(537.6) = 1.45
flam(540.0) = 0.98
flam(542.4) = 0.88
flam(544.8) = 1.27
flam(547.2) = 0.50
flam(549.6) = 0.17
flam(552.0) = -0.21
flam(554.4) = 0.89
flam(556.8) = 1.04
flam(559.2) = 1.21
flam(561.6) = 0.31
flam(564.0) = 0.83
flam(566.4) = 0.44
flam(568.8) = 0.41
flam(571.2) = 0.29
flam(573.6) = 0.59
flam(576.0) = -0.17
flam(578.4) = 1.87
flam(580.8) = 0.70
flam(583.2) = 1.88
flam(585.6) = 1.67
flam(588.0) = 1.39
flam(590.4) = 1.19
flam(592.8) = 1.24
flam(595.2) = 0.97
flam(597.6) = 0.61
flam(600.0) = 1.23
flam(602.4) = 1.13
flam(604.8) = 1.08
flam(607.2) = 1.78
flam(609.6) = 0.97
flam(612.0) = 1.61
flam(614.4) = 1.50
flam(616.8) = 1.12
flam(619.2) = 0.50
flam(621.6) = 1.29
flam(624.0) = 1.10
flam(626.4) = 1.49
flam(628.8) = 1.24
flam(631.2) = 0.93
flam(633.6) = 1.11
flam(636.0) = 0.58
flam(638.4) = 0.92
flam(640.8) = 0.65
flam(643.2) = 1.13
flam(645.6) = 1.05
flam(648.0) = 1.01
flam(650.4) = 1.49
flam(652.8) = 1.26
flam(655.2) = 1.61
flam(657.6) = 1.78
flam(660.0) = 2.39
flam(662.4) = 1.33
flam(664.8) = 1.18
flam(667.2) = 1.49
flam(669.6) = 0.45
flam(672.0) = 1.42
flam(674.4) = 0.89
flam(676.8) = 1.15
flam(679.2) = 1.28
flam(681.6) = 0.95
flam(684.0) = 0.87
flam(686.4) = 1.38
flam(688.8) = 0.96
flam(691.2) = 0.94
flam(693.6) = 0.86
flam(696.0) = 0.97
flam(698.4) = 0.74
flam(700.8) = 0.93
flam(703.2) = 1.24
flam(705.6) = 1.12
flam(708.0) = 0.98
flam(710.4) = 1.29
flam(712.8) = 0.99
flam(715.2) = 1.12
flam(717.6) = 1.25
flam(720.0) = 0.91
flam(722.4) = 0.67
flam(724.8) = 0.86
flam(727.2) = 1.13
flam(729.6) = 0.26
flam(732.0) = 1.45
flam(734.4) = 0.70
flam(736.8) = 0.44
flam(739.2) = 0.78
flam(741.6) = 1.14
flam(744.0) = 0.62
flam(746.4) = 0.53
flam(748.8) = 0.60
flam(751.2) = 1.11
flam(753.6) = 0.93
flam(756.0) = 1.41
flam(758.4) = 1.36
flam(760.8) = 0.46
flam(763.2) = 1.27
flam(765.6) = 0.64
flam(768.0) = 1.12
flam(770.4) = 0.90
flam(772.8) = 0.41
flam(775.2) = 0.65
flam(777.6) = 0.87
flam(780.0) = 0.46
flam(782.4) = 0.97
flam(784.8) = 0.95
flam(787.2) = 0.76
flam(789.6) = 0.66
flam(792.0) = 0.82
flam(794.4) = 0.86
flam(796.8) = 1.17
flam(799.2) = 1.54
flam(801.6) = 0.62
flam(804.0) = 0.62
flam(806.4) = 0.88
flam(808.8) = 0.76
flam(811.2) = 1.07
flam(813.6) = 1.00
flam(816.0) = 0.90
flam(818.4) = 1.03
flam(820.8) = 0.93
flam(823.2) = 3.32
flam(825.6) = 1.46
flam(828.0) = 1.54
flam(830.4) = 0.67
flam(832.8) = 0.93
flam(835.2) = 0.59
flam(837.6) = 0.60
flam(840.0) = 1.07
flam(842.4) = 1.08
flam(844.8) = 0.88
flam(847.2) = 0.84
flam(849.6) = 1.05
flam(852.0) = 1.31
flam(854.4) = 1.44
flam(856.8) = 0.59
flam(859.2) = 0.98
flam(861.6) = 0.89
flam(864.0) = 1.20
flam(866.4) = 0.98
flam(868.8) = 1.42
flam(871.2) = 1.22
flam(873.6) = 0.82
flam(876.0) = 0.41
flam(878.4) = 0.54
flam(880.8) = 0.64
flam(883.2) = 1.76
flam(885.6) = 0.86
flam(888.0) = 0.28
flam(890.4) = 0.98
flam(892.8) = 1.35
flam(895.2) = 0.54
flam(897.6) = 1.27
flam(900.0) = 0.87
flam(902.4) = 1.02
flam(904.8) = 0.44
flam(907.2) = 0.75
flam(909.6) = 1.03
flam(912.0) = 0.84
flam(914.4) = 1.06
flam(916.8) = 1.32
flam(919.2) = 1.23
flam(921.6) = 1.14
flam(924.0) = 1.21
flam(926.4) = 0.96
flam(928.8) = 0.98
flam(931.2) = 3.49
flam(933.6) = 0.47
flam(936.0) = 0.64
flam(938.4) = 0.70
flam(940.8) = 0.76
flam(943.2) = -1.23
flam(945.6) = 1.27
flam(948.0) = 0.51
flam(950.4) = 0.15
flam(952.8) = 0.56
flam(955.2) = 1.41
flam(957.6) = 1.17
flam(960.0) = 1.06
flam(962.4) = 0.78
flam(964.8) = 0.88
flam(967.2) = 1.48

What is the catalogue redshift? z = 1.21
